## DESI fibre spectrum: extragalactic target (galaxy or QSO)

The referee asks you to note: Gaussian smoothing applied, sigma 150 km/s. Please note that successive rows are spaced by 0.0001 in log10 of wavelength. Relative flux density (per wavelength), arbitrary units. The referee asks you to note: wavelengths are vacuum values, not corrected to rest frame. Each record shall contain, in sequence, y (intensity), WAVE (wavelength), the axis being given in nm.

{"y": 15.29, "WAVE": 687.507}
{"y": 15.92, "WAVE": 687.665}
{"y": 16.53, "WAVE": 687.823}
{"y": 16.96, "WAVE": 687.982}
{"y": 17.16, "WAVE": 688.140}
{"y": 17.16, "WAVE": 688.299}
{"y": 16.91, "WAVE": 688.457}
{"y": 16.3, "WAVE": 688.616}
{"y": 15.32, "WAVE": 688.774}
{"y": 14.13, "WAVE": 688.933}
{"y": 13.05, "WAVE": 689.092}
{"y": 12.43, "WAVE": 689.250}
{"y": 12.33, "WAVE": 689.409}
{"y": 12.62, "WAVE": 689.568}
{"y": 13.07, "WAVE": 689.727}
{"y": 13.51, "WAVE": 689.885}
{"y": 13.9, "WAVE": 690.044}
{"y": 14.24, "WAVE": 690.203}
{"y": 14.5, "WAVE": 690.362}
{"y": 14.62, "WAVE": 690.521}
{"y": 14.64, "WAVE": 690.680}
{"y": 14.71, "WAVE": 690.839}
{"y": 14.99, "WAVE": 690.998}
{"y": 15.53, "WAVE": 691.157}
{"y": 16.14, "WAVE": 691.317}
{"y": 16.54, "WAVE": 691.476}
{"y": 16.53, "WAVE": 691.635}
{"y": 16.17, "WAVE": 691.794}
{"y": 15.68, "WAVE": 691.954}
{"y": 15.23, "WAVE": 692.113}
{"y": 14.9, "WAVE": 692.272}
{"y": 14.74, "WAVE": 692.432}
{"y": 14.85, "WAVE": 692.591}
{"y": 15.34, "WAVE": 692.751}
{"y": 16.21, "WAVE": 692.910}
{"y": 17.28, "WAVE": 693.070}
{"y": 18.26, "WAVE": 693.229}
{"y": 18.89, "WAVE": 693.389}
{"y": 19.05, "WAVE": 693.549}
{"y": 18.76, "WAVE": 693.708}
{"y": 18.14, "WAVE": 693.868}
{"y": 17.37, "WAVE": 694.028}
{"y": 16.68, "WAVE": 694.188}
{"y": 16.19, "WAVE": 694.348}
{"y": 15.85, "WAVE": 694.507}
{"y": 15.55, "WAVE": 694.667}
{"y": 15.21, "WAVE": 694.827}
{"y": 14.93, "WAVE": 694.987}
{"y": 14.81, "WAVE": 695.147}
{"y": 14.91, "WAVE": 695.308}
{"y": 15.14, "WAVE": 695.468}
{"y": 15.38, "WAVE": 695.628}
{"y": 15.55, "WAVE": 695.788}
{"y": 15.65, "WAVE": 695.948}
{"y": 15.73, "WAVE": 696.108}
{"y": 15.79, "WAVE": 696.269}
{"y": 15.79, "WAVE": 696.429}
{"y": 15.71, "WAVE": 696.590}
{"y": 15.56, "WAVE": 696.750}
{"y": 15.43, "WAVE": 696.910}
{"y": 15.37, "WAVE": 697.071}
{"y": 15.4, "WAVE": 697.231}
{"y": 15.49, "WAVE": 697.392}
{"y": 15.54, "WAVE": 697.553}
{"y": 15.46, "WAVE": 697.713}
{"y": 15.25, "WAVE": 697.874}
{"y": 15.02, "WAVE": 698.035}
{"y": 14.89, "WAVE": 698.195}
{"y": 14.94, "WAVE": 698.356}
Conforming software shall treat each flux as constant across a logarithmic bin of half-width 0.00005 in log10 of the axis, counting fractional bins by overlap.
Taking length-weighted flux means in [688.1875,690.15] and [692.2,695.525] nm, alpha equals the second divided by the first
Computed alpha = 1.1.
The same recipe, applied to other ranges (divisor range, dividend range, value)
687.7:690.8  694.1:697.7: 1.06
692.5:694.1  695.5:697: 0.90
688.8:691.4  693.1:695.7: 1.18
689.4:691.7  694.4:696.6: 1.06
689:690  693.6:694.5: 1.35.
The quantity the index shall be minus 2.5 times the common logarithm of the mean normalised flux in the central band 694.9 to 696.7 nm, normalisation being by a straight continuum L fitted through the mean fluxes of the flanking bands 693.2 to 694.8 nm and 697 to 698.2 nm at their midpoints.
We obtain 0.06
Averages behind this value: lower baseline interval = 17.4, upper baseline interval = 15.3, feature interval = 15.4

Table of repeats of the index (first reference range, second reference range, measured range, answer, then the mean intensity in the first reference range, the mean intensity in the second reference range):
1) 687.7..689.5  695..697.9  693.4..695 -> -0.10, 15.3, 15.4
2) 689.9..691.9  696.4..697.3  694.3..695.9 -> 0.01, 15.2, 15.5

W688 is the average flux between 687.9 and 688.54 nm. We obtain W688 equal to 17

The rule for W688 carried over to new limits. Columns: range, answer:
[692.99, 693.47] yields 18.1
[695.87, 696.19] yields 15.7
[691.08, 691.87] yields 16.2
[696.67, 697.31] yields 15.5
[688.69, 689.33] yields 13.8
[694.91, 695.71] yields 15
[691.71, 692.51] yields 15.3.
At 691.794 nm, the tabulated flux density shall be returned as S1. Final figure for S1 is 16.17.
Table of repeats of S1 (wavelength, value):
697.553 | 15.54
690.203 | 14.24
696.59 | 15.71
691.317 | 16.14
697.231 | 15.4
